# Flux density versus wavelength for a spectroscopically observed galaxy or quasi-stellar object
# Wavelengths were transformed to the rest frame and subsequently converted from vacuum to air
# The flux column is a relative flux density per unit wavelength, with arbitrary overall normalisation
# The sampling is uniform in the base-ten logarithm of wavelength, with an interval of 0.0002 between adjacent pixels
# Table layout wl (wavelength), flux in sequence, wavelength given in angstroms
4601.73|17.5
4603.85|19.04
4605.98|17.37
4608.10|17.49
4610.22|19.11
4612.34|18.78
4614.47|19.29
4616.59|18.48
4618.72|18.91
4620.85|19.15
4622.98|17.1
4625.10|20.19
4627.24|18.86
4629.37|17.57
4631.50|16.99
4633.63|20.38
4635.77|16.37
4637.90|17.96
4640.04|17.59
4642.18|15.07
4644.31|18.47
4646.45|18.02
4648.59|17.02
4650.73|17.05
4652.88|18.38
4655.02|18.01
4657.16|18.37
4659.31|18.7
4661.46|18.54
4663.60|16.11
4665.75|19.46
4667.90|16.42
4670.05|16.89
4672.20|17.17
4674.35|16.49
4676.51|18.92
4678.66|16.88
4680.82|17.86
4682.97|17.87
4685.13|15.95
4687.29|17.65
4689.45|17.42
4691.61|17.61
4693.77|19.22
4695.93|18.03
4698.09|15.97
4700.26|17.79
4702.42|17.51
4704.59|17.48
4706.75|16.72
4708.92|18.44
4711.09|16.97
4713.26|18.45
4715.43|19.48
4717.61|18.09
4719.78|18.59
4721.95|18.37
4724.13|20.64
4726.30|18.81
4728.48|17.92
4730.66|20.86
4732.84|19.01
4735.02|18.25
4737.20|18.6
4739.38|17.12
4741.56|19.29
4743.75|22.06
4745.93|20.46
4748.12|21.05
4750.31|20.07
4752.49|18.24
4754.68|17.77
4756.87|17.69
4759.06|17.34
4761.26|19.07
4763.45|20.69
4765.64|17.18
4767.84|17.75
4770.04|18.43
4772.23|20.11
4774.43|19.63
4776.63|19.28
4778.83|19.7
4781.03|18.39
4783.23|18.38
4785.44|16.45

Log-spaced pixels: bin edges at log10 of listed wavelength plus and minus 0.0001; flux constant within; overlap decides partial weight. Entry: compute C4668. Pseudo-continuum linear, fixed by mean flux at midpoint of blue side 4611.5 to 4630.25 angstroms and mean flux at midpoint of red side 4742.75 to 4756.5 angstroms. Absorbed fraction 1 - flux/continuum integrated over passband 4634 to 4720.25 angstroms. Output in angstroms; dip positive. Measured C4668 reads 7.0 angstroms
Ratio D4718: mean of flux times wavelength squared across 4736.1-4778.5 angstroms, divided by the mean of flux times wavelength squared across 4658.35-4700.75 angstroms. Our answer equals 1.12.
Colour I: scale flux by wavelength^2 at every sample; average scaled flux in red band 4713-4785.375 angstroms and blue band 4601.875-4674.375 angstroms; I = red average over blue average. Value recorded 1.11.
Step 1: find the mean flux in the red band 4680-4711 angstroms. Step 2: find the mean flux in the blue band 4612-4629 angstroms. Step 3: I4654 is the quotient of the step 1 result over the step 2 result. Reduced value 0.93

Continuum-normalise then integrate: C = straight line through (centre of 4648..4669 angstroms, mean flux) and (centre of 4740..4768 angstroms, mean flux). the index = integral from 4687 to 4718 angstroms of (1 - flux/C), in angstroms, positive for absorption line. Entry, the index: 1.1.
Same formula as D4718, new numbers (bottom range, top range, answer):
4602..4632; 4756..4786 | 1.08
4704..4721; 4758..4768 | 1.04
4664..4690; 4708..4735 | 1.10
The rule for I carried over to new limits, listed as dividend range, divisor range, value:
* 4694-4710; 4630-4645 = 1.03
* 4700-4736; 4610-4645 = 1.05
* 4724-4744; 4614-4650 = 1.10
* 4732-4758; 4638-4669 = 1.13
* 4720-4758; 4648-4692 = 1.12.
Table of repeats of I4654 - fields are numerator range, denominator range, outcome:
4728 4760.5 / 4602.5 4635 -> 1.03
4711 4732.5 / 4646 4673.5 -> 1.07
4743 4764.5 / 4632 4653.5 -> 1.10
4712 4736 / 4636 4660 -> 1.07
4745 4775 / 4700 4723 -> 1.05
